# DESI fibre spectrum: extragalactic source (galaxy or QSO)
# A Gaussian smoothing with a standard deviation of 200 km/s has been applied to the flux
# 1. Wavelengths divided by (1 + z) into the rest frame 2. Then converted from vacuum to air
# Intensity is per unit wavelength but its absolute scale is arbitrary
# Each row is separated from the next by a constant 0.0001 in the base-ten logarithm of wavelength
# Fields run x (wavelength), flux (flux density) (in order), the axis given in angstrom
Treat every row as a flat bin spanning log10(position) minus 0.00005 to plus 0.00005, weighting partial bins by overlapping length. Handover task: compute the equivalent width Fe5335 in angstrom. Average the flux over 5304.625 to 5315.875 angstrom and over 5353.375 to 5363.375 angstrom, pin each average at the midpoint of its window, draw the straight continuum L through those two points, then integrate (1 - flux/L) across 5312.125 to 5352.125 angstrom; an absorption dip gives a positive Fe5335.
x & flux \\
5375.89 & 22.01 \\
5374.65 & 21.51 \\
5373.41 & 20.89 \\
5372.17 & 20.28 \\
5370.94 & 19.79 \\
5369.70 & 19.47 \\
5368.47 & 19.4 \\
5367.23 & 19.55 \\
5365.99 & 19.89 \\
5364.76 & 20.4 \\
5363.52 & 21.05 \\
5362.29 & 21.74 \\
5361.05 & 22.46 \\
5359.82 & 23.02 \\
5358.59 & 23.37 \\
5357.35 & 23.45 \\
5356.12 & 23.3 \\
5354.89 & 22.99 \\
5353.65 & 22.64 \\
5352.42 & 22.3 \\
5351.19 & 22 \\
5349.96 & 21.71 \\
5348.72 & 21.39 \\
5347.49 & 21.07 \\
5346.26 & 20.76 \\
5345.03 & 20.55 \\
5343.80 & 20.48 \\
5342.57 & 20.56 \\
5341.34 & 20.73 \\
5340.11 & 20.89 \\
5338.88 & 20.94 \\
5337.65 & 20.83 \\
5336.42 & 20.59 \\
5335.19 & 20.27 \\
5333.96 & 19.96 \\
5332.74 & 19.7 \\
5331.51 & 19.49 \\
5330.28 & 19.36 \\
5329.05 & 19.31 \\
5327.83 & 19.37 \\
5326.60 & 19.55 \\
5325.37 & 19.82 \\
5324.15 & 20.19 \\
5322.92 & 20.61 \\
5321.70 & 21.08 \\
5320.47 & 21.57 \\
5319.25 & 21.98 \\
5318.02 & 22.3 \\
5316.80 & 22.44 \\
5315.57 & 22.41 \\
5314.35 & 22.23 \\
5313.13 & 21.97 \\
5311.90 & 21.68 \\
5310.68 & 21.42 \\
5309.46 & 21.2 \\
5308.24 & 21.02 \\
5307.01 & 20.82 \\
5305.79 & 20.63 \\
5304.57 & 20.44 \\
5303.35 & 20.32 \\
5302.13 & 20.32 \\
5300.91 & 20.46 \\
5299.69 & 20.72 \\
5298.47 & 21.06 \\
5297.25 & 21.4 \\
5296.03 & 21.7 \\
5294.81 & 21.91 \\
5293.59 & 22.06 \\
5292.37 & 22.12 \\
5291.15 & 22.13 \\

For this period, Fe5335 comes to 2.2 angstrom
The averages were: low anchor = 21.4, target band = 20.8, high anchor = 22.8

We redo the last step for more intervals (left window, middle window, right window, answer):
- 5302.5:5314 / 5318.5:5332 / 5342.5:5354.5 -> 0.6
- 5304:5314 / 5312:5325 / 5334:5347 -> -0.4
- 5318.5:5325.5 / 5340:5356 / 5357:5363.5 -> 0.5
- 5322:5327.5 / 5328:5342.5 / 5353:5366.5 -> 0.4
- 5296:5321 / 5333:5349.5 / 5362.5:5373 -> 0.0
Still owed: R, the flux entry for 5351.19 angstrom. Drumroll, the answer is 22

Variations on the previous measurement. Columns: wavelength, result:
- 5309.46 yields 21.2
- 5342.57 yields 20.56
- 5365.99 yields 19.89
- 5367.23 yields 19.55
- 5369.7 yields 19.47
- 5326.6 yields 19.55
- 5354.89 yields 22.99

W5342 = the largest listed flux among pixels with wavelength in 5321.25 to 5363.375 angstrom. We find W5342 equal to 23.45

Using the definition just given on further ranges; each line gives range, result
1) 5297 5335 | 22.44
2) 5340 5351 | 21.71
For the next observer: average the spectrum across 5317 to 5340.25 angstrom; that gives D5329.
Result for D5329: 20.4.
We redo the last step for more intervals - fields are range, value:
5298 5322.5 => 21.3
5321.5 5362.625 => 21.1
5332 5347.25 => 20.5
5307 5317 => 21.7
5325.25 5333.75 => 19.5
